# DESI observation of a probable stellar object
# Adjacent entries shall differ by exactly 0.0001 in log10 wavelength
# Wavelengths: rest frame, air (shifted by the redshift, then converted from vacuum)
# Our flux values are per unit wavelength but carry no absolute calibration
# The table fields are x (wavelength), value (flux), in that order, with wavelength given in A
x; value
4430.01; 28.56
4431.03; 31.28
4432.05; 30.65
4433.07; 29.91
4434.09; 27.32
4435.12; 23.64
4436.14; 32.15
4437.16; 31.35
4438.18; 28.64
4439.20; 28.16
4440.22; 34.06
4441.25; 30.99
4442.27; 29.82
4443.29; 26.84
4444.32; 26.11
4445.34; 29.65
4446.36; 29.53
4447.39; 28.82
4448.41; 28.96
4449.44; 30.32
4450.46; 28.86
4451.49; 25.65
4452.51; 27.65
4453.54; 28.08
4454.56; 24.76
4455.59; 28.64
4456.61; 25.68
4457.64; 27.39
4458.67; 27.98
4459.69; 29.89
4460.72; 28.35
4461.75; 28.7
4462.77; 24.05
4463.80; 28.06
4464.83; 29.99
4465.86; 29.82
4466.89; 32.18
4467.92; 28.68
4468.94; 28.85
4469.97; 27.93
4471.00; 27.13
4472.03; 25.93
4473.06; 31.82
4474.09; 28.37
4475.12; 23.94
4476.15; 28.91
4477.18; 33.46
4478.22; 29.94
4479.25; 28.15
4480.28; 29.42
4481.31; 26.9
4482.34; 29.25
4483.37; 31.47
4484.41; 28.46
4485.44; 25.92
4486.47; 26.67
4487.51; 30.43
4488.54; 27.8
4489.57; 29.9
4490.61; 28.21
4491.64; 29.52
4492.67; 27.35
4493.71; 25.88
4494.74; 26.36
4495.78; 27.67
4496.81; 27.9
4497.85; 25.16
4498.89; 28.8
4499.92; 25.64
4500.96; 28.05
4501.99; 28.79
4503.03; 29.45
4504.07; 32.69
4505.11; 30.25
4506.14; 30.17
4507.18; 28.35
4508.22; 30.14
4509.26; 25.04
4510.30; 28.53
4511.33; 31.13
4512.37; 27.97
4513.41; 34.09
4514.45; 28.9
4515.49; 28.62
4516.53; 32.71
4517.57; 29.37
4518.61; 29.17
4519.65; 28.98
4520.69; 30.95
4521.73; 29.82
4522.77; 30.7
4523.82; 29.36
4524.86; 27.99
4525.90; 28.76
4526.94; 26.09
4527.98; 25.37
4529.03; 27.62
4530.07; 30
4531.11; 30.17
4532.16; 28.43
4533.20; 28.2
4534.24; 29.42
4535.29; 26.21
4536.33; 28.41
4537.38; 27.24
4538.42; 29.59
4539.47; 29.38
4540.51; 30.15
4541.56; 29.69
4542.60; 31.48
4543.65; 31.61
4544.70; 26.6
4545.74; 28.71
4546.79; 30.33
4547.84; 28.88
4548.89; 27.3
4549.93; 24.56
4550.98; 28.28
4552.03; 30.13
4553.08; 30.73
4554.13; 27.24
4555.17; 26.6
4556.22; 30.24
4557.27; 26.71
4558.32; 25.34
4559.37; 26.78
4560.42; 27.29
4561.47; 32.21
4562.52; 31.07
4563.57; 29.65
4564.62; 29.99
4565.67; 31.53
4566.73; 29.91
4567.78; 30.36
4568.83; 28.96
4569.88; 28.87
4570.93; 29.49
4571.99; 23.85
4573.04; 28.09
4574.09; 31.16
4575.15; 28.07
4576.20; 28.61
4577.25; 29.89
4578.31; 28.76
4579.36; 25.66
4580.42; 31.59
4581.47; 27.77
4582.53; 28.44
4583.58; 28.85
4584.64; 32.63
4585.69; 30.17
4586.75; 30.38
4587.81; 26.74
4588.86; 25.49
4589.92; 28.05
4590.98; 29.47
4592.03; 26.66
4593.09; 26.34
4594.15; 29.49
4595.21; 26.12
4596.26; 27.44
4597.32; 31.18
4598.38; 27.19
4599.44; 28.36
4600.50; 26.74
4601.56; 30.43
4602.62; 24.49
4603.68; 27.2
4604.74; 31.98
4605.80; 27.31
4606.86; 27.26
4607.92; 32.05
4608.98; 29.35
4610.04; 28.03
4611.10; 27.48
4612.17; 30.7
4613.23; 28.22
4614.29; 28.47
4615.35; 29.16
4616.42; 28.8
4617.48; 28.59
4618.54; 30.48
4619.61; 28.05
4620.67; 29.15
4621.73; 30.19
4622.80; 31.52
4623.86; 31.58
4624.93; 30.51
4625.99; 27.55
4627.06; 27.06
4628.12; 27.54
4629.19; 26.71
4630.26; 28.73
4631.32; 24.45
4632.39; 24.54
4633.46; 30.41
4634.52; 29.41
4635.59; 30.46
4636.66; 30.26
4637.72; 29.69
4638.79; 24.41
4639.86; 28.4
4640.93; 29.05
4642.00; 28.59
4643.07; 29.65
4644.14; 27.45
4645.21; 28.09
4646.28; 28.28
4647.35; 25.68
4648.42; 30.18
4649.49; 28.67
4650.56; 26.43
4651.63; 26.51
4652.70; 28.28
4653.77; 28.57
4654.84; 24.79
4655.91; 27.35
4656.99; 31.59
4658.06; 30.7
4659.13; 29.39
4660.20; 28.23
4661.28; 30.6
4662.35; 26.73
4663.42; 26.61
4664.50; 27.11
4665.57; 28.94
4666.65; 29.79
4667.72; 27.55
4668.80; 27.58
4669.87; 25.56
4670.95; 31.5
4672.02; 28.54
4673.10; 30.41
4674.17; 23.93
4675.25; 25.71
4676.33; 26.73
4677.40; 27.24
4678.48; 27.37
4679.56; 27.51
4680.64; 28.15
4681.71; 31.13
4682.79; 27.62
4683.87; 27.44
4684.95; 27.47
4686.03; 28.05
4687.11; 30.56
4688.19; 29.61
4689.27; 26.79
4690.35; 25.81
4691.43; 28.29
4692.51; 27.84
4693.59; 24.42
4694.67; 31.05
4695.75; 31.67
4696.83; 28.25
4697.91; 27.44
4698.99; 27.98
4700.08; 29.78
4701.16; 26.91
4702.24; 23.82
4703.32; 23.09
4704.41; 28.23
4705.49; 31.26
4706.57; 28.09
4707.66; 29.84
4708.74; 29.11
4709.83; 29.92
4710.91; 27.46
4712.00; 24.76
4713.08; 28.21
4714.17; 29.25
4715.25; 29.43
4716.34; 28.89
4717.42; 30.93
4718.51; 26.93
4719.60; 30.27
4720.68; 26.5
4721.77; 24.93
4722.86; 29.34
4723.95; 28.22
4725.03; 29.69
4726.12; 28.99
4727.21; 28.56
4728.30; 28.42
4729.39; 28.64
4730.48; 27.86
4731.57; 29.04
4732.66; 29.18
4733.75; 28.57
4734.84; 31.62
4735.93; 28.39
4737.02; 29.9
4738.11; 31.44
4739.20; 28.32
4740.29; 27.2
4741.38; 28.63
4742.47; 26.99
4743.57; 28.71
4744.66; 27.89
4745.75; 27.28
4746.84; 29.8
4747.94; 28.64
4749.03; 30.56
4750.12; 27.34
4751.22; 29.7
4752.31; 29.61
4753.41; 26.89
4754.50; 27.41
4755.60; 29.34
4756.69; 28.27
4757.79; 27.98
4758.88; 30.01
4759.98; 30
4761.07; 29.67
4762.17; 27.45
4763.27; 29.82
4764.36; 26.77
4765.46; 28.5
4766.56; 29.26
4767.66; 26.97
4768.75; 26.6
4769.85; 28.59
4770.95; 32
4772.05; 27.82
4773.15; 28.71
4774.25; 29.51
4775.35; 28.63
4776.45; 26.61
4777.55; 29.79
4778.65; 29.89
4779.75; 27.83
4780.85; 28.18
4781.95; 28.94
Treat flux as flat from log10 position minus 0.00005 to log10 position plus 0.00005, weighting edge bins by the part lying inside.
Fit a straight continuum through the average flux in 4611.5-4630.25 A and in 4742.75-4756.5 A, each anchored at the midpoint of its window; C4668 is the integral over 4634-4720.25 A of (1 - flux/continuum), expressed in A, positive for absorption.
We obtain 1.9 A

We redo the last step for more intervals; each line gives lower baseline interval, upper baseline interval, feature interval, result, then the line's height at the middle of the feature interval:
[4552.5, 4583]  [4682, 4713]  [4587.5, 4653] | 0.3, 28.5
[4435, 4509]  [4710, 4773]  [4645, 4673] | 0.3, 28.6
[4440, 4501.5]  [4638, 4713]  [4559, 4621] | -1.4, 28.1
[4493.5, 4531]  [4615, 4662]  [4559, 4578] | -0.3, 28.7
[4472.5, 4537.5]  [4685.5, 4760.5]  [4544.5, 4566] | 0.1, 28.7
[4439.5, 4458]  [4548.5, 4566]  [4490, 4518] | -0.3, 28.5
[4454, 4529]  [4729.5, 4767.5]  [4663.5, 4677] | 0.5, 28.7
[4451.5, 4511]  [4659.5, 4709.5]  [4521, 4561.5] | -0.4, 28.2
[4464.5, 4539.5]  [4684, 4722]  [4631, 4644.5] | 0.0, 28.3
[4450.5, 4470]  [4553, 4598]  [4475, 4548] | -1.4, 28.3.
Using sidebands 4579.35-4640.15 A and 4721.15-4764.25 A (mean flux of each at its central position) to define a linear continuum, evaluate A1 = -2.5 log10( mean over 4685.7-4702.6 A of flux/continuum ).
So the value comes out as 0.02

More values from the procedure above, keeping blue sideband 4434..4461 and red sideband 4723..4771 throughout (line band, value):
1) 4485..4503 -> 0.03 mag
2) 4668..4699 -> 0.03 mag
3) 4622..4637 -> 0.00 mag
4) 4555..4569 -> -0.02 mag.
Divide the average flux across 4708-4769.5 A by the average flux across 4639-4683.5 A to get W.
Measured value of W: 1.0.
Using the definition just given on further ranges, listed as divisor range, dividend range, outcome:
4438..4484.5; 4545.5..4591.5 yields 1.00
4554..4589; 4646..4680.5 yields 0.97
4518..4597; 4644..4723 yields 0.98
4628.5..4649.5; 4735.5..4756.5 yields 1.02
